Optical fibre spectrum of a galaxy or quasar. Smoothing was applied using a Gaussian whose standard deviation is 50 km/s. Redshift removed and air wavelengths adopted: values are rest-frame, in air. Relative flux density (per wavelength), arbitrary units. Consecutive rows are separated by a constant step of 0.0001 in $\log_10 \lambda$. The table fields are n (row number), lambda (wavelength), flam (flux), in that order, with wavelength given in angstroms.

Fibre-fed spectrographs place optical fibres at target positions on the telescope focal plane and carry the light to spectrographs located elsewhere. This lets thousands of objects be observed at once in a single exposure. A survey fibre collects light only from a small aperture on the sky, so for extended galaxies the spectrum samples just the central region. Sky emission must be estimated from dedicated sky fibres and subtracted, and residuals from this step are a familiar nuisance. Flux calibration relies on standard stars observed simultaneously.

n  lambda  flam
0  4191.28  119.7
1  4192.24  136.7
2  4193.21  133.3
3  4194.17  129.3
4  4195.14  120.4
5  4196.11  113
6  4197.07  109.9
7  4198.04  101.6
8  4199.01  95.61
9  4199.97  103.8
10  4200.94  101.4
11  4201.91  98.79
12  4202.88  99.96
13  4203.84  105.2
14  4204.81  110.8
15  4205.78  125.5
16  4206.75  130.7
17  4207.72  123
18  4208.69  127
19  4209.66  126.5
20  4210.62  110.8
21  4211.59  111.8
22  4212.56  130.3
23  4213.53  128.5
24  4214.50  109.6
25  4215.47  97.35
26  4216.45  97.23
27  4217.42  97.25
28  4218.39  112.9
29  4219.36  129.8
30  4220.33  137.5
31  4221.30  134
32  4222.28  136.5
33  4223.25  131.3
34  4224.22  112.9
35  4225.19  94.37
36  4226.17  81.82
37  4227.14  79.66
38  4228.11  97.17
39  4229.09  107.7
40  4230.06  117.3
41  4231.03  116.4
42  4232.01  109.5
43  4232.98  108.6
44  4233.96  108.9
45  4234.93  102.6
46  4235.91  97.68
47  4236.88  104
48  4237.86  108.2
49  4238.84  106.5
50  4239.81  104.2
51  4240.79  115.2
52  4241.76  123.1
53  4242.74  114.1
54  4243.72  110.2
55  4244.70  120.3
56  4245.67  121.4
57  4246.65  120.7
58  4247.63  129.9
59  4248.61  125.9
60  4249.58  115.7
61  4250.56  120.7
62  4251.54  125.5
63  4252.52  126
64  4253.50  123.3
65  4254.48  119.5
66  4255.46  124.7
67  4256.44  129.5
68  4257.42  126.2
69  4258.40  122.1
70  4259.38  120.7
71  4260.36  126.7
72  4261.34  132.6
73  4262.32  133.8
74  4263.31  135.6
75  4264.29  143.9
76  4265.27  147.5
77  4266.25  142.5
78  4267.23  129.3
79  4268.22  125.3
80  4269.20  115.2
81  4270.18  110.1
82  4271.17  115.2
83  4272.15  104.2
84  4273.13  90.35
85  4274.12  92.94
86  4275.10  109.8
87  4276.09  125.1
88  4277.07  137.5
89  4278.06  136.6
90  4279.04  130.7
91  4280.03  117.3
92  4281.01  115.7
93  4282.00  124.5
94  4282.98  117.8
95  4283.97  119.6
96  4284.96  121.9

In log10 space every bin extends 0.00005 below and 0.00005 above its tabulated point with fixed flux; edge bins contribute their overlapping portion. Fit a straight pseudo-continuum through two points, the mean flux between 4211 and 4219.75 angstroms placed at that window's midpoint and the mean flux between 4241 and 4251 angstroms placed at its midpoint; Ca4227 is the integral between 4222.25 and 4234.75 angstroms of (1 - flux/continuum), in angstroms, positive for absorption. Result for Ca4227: 1.0 angstroms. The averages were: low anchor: 112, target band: 107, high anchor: 120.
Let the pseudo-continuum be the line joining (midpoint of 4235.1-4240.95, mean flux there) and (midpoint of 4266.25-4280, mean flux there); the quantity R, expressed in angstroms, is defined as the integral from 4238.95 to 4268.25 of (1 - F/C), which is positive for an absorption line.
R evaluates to -3.70 angstroms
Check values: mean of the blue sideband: 105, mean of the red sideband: 118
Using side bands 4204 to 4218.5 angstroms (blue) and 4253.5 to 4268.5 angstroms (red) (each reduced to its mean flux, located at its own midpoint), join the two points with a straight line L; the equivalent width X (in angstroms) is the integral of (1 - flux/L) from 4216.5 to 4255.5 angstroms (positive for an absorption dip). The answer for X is 2.9 angstroms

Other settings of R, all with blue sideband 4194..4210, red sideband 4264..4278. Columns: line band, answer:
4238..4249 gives 0.05 angstroms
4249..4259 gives -0.38 angstroms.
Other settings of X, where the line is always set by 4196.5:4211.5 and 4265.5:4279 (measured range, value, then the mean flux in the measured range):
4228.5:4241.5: 0.7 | 108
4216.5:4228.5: 0.2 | 112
